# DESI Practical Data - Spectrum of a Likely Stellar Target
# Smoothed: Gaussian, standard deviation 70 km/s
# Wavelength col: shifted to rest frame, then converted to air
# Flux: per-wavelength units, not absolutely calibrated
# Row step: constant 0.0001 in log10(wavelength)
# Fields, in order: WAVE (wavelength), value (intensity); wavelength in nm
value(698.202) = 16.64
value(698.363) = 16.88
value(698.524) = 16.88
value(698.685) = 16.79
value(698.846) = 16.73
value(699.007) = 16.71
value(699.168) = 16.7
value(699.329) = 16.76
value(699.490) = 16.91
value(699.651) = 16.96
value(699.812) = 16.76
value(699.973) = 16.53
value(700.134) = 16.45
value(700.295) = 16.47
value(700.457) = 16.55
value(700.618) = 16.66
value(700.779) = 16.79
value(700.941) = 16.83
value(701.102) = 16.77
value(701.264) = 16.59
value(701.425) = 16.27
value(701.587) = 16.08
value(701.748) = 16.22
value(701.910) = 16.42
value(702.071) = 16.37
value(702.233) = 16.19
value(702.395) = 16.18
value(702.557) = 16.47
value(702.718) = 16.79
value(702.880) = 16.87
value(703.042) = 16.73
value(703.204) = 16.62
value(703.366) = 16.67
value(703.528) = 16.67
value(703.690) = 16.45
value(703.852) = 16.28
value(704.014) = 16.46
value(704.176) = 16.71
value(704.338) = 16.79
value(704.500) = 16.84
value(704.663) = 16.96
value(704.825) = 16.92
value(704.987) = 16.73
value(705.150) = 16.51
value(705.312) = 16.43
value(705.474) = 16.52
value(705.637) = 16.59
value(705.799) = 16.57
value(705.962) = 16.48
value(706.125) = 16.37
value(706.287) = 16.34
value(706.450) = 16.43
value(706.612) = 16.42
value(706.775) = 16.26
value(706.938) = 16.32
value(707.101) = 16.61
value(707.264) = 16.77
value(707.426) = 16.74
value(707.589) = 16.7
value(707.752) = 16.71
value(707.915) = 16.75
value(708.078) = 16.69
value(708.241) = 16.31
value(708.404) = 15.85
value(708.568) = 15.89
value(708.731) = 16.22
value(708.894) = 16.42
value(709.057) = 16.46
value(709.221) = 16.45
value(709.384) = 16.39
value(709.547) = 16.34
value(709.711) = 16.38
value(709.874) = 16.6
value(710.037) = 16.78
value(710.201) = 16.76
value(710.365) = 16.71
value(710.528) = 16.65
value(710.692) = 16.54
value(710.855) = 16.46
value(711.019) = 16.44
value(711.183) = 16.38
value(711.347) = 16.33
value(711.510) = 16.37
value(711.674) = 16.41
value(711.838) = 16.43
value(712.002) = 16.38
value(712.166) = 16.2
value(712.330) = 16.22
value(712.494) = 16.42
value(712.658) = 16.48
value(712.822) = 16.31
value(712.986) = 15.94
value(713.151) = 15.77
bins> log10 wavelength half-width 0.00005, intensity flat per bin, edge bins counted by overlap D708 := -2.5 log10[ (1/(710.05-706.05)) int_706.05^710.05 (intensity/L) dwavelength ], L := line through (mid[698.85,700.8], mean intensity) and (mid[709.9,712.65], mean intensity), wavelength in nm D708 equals 0.01 mag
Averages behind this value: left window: 16.7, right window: 16.5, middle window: 16.4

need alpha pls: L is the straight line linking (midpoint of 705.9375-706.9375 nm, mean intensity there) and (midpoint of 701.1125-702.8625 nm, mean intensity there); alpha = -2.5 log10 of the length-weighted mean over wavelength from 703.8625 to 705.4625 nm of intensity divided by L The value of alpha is -0.02 mag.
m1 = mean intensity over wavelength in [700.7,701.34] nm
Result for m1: 16.7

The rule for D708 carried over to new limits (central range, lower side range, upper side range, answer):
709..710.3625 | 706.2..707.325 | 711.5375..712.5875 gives -0.01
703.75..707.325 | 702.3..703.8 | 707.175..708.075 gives 0.01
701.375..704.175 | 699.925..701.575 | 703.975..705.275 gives 0.01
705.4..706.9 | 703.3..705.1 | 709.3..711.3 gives 0.01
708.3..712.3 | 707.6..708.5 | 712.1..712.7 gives 0.00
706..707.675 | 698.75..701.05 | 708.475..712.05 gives 0.00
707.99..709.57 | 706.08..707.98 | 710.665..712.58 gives 0.01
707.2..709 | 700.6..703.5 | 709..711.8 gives 0.00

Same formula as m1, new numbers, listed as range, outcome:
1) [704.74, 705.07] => 16.8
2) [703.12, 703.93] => 16.5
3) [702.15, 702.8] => 16.4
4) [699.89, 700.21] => 16.5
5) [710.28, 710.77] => 16.6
